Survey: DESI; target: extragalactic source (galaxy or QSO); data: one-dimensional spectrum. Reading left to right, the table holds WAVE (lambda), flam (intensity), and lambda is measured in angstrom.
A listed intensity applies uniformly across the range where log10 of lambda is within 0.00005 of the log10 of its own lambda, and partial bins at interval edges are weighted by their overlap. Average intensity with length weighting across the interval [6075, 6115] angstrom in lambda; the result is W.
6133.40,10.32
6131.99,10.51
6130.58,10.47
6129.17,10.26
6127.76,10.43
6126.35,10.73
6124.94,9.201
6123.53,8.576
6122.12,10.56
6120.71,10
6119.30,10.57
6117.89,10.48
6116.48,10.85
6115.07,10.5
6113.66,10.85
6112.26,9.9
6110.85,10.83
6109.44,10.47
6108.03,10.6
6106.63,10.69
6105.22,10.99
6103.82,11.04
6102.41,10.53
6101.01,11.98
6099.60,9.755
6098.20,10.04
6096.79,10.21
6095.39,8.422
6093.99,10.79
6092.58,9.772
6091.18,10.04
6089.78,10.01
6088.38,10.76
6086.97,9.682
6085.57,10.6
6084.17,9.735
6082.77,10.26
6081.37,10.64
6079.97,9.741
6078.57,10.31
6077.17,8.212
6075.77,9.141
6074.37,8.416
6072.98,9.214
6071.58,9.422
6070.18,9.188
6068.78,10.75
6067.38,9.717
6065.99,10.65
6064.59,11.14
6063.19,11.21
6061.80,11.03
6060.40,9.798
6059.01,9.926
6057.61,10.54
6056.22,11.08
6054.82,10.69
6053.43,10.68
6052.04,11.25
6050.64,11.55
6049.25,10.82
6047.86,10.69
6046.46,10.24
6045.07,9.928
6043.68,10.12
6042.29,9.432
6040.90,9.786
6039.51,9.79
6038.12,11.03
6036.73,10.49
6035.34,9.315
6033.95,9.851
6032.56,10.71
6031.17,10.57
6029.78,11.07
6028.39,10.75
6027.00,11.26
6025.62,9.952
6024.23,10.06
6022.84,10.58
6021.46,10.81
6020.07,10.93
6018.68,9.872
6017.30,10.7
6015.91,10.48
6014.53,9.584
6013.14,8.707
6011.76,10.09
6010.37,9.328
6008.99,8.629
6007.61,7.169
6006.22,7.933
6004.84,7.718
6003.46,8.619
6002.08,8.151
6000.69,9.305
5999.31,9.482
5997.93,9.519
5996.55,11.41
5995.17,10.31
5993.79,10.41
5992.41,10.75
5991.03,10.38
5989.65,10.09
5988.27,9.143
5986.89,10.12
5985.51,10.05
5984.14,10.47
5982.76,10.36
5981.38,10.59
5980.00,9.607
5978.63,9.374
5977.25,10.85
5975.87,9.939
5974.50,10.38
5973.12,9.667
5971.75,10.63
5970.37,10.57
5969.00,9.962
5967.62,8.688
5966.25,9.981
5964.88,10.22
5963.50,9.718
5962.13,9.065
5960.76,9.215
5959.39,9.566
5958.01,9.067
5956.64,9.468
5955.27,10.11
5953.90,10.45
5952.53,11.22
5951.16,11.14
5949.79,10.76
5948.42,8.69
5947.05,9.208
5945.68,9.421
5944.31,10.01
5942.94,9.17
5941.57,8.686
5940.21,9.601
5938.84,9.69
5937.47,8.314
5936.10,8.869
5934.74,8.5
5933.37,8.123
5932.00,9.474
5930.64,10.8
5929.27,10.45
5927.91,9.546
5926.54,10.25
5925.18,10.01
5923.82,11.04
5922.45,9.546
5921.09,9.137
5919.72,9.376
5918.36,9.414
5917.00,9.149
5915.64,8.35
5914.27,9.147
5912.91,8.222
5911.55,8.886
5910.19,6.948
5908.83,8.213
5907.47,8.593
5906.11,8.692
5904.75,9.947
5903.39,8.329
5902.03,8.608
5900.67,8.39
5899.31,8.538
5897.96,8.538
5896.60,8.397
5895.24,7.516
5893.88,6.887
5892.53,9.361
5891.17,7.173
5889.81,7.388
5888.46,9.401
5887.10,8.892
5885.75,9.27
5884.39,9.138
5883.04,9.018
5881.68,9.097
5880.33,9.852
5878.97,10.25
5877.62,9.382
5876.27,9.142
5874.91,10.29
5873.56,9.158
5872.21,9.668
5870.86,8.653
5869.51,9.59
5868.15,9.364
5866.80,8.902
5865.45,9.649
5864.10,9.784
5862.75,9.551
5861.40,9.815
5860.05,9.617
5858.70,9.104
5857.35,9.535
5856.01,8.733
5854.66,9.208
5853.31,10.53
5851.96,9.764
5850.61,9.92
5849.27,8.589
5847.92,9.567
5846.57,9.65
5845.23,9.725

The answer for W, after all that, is 10.2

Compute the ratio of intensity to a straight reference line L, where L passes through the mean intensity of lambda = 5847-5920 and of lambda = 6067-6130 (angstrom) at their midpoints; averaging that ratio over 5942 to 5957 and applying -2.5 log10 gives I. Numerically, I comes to -0.069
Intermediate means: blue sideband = 9.01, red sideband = 10.1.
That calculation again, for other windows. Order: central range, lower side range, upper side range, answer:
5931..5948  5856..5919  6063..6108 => 0.014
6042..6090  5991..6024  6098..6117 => 0.002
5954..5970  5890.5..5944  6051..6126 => -0.039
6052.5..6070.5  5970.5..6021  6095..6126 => -0.046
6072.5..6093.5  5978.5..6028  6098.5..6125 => 0.054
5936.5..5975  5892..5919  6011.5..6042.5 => -0.057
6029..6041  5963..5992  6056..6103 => -0.027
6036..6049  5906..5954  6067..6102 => -0.049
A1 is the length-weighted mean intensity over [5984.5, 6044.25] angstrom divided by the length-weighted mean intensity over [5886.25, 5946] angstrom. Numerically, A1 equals 1.1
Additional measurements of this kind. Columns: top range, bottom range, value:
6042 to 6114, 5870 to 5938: 1.14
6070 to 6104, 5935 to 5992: 1.01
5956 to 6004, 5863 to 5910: 1.11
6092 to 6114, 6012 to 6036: 1.01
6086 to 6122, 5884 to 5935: 1.17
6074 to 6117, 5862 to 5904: 1.14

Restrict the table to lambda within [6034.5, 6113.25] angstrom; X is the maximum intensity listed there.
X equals 11.98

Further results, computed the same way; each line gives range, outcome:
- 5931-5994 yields 11.22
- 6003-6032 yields 11.26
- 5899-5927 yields 11.04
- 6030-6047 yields 11.03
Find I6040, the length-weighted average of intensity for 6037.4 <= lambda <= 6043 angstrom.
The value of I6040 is 10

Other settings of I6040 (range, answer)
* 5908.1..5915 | 8.28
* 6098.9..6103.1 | 10.8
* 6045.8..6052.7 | 10.9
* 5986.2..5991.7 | 9.92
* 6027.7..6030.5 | 10.9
